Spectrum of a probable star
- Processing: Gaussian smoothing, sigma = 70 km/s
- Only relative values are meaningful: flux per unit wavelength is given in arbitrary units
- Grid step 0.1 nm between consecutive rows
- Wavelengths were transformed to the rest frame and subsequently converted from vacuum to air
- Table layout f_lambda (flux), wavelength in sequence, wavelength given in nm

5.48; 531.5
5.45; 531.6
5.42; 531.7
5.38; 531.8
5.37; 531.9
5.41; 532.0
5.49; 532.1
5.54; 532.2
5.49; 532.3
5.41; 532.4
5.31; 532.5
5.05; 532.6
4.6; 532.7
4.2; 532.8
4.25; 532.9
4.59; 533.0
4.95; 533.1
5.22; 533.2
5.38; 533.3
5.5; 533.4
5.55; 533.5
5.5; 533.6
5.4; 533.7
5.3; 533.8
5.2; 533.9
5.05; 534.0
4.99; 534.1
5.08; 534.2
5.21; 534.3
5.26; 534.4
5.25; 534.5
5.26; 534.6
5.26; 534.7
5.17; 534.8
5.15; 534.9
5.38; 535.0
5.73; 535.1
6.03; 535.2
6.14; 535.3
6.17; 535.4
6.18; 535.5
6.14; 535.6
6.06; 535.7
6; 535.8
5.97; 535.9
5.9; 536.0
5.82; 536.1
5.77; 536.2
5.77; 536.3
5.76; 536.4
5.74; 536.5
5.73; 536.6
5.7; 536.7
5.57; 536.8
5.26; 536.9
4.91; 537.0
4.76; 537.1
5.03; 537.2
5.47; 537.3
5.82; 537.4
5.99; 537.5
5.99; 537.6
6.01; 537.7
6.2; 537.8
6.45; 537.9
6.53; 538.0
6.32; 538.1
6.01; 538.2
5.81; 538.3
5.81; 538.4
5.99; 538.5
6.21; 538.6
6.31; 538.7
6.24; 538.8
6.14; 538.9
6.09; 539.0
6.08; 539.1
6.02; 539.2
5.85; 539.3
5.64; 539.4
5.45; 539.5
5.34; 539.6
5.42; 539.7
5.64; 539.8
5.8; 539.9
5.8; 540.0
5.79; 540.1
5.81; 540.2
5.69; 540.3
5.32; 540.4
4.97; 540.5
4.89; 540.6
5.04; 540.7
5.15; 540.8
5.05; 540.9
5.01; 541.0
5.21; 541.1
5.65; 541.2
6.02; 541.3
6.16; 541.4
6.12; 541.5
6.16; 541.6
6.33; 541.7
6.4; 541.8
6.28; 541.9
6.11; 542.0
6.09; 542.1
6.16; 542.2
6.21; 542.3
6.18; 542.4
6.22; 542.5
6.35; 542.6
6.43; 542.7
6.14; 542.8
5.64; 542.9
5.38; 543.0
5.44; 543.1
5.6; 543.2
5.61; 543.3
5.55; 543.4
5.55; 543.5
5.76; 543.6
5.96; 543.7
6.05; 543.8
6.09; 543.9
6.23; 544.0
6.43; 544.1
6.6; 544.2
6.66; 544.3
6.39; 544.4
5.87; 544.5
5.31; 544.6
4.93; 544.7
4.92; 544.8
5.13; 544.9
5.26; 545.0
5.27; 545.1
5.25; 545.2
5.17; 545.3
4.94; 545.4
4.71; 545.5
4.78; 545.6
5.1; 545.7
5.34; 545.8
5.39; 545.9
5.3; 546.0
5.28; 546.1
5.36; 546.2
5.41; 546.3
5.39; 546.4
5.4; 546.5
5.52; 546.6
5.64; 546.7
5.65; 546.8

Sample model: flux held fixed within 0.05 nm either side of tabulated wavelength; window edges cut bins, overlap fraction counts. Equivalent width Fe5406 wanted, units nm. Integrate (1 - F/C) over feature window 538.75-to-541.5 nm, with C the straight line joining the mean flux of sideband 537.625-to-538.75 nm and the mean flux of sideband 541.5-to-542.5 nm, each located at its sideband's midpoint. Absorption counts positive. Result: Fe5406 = 0.25 nm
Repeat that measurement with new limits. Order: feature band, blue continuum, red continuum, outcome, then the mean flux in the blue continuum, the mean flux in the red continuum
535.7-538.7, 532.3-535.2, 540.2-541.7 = -0.27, 5.17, 5.5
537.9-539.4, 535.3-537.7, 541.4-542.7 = -0.04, 5.73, 6.22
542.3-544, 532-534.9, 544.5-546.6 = -0.23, 5.16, 5.21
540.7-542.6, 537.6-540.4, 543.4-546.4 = -0.05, 5.93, 5.53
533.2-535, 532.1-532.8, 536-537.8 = 0.02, 5.18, 5.62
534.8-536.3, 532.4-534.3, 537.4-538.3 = -0.07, 5.08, 6.15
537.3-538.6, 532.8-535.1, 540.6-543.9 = -0.14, 5.17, 5.83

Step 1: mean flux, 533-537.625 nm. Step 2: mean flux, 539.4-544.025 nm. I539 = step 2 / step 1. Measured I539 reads 1.04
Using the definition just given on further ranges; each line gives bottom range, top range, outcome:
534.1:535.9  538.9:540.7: 1.00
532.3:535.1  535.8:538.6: 1.13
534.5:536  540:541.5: 0.95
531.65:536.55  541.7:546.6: 1.05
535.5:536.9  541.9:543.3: 1.03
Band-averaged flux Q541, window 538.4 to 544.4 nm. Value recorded 5.86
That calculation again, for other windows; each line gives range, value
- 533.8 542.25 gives 5.71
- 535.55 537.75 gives 5.69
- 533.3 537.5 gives 5.54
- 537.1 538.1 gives 5.9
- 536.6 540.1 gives 5.81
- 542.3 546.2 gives 5.64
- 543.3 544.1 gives 5.9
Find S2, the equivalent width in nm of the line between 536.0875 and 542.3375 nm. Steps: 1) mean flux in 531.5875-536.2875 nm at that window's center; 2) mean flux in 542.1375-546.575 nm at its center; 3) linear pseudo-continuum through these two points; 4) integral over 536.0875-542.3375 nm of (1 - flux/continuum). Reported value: -0.28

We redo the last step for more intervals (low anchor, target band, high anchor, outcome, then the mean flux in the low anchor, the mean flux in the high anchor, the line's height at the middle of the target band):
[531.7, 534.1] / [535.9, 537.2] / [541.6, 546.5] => -0.05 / 5.18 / 5.71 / 5.35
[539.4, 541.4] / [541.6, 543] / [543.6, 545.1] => -0.13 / 5.45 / 5.82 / 5.63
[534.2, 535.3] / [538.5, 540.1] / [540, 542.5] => -0.06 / 5.39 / 5.75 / 5.64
